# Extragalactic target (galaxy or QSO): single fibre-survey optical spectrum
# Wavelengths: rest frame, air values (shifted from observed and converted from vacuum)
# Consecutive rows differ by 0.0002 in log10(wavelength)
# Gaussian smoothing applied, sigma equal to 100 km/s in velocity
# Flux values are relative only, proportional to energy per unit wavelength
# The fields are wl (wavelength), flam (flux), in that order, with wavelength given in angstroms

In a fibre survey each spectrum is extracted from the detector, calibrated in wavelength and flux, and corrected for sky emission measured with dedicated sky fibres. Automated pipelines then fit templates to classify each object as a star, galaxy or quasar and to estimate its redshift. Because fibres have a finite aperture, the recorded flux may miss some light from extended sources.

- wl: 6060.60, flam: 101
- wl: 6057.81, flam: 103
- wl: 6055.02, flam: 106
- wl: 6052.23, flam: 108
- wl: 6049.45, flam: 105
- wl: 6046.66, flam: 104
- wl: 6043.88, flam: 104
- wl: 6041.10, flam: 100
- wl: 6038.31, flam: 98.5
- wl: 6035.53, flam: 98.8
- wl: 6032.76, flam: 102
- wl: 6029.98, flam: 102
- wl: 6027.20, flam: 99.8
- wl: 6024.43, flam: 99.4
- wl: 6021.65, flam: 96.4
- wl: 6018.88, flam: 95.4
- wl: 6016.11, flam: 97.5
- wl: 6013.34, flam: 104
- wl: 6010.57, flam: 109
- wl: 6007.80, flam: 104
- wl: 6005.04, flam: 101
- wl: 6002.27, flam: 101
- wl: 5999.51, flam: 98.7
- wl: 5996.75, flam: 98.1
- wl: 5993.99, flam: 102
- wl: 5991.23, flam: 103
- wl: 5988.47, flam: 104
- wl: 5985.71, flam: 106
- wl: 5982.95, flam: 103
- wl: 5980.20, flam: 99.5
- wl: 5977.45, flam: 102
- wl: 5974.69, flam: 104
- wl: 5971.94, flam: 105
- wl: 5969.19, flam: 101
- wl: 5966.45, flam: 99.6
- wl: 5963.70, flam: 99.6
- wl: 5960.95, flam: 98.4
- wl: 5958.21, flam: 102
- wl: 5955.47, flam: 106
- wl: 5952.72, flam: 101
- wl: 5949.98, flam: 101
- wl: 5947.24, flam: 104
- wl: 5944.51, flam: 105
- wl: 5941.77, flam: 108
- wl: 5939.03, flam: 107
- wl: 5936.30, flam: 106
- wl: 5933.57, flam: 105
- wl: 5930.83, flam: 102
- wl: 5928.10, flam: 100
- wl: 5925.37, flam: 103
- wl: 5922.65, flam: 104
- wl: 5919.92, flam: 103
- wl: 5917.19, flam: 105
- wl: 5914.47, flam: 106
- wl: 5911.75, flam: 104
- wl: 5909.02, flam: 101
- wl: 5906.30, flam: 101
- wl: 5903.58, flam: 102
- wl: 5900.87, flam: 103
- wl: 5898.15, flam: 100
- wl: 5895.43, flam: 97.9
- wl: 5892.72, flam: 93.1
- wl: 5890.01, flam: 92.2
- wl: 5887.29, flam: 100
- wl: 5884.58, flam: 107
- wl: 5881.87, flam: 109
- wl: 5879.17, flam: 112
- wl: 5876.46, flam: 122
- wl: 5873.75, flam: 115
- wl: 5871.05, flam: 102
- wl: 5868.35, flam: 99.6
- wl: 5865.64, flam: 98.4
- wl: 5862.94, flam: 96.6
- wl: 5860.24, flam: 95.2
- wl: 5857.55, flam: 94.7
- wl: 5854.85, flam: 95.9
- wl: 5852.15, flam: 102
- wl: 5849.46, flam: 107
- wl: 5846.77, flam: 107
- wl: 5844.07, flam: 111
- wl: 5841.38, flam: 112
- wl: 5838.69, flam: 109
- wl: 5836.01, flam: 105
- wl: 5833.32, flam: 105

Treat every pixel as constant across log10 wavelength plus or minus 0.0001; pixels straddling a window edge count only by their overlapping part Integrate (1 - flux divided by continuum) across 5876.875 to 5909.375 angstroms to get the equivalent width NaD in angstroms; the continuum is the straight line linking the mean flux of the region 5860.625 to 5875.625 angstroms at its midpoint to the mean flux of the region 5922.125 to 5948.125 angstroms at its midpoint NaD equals 0.3 angstroms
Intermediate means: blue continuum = 103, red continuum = 104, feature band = 102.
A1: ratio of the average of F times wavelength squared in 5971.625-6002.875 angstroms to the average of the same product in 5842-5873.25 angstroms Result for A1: 1.1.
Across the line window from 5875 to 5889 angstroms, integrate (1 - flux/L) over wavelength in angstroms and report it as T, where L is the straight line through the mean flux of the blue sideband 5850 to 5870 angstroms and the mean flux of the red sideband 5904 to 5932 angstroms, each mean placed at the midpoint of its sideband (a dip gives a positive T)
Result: -1.4 angstroms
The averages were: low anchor 97.9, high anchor 103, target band 110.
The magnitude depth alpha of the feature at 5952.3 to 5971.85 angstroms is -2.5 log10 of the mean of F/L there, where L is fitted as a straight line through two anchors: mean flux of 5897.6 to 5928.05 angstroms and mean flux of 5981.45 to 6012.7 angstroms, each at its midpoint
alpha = 0.015 mag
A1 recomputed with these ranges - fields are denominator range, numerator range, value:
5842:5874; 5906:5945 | 1.05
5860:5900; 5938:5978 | 1.03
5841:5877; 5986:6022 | 1.03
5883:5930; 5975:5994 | 1.04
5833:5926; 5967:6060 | 1.03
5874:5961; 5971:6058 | 1.02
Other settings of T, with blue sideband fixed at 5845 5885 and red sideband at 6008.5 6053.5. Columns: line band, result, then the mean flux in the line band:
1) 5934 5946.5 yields -0.4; 106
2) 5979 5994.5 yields -0.1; 103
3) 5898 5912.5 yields 0.2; 102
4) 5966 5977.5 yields 0.0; 103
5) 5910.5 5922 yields -0.1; 104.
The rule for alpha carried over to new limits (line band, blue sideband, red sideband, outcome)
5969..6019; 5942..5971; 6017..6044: -0.02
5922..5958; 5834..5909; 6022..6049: -0.02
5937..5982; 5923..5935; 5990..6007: -0.01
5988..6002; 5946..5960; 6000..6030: 0.00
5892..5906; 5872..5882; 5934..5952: 0.12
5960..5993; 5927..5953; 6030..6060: 0.02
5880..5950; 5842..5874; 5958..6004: -0.01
